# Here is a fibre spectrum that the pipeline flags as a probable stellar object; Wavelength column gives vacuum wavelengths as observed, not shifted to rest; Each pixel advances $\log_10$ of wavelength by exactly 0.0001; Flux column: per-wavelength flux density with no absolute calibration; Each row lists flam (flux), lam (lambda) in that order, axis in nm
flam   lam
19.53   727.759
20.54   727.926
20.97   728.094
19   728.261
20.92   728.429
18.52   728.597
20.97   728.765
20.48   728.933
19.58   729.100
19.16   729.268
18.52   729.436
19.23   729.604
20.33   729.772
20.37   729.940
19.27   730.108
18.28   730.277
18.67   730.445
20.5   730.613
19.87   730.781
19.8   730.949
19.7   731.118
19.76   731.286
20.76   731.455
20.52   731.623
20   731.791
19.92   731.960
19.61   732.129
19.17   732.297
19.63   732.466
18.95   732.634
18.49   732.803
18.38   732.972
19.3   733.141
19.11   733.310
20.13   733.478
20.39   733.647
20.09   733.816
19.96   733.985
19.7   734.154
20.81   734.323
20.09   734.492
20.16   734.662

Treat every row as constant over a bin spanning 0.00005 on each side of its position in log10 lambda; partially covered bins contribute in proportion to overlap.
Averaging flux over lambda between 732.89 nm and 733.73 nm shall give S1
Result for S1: 19.5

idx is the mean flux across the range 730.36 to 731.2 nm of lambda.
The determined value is 19.7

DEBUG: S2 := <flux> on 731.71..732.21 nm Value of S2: 19.8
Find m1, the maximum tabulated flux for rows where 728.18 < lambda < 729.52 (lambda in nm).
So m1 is 20.97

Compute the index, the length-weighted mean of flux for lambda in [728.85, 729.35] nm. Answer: 19.8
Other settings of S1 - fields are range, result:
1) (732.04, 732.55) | 19.5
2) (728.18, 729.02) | 20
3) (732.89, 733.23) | 18.8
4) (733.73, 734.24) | 19.9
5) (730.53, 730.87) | 20.2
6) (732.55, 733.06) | 18.6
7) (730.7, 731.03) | 19.9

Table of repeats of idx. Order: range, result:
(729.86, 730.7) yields 19.4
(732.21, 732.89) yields 19.1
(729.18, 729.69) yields 19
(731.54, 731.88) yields 20.3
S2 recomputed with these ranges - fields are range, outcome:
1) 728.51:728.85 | 19.7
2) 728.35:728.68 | 19.7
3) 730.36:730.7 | 19.6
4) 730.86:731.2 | 19.7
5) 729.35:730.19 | 19.5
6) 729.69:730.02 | 20.4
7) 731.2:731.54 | 20.3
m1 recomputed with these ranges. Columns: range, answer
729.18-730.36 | 20.37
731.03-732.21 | 20.76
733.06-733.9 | 20.39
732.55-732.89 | 18.95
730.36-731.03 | 20.5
